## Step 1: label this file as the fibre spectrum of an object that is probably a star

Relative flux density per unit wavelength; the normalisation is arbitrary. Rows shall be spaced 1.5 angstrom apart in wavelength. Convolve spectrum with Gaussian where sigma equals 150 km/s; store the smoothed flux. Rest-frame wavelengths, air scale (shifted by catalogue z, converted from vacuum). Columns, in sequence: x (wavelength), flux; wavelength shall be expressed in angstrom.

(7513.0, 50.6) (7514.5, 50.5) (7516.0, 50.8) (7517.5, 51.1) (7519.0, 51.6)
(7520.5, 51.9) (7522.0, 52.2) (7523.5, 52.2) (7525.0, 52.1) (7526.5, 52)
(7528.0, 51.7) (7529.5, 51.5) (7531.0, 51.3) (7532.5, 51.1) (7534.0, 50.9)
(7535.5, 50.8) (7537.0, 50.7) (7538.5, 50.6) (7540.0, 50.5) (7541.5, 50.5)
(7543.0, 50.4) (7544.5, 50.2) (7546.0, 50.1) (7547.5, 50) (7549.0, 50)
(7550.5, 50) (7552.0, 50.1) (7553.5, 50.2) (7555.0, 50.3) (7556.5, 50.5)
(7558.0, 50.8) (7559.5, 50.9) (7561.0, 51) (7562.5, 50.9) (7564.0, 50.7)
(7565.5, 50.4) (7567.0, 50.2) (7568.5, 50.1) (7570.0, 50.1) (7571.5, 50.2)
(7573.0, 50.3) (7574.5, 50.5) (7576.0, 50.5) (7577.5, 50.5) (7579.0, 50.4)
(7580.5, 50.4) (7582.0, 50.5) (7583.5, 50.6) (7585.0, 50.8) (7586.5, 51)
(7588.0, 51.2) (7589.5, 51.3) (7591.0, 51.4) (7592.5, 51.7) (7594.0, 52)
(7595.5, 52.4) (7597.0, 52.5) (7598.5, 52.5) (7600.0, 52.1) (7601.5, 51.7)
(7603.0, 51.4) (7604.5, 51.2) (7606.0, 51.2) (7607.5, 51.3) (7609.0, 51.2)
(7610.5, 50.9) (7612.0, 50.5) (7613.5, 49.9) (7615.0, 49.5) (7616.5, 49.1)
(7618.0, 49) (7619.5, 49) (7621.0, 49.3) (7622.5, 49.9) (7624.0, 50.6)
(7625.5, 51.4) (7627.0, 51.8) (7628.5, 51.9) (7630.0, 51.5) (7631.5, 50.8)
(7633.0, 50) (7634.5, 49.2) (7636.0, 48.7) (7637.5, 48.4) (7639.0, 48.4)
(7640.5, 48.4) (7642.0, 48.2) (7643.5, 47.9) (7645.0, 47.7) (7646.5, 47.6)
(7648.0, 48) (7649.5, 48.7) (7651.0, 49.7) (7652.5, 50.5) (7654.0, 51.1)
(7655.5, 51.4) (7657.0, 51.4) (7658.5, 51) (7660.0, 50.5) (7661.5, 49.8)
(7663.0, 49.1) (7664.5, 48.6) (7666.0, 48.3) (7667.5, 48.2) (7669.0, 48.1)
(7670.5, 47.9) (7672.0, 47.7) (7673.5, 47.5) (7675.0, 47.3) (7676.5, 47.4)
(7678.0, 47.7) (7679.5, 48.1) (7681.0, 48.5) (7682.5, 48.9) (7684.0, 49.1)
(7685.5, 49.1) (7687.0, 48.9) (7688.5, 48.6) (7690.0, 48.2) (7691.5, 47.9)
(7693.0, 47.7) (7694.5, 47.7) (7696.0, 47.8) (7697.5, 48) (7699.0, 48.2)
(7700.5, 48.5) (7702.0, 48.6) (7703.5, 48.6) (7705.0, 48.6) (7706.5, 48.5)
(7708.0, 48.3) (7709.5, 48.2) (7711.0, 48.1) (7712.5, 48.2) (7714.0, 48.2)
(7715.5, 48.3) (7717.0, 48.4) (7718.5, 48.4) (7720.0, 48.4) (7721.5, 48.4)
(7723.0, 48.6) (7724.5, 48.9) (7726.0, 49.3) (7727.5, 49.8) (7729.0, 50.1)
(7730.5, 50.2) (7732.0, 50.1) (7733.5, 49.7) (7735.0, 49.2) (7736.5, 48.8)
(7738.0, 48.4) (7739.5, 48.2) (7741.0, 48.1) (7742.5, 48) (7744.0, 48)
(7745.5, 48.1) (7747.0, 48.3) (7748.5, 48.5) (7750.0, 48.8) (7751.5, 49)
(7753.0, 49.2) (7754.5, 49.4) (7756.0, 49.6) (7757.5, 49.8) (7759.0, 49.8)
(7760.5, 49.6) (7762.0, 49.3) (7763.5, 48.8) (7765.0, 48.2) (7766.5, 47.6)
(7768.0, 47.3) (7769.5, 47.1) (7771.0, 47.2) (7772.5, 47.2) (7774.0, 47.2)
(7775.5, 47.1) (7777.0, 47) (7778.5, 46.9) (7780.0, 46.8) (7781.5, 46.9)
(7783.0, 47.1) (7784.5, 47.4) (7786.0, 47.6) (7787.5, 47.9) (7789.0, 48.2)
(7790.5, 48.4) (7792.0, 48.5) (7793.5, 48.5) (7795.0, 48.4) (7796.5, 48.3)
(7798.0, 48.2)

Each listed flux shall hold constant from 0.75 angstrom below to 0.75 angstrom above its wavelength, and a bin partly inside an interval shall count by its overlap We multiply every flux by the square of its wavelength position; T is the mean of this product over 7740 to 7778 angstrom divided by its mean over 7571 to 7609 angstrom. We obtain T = 1.0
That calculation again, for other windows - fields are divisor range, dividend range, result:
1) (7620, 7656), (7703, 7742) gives 1.00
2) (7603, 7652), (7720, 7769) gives 1.01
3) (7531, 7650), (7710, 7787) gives 1.00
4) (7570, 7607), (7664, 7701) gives 0.96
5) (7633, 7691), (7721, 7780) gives 1.02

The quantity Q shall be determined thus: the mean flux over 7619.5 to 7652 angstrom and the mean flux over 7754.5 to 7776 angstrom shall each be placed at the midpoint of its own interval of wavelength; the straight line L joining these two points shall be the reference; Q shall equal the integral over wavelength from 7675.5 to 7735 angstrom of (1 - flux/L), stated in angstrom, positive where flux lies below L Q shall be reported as 0.3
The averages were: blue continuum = 49.4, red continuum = 48.3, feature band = 48.6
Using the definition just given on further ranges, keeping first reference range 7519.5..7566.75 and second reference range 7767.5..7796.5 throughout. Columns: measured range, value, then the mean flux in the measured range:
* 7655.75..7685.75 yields 0.2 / 48.7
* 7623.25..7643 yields -0.1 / 49.9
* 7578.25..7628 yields -0.9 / 50.9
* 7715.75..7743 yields -0.4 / 48.9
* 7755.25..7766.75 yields -0.3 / 49.2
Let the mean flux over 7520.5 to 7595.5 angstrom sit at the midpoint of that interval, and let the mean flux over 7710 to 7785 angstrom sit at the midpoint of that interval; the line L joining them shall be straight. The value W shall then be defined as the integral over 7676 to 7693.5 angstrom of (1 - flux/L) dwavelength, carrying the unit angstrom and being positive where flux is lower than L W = 0.30 angstrom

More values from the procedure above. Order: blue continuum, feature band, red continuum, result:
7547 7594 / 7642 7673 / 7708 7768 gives 0.3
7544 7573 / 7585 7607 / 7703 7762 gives -0.7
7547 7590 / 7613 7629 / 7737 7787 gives -0.1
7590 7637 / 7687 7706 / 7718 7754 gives 0.5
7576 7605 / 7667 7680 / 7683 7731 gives 0.4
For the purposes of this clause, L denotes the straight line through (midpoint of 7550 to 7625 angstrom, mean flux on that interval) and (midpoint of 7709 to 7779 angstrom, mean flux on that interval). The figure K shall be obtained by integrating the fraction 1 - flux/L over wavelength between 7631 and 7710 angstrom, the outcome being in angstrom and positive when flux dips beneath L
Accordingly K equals 1.4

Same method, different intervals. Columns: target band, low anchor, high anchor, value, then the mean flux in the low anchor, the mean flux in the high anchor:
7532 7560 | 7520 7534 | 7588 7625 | 0.6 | 51.7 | 50.9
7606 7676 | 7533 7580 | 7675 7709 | -0.6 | 50.4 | 48.3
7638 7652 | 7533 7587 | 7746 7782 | 0.3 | 50.5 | 48.2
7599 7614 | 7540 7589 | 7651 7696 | -0.4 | 50.5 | 48.8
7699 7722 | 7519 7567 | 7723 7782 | 0.3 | 50.9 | 48.5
